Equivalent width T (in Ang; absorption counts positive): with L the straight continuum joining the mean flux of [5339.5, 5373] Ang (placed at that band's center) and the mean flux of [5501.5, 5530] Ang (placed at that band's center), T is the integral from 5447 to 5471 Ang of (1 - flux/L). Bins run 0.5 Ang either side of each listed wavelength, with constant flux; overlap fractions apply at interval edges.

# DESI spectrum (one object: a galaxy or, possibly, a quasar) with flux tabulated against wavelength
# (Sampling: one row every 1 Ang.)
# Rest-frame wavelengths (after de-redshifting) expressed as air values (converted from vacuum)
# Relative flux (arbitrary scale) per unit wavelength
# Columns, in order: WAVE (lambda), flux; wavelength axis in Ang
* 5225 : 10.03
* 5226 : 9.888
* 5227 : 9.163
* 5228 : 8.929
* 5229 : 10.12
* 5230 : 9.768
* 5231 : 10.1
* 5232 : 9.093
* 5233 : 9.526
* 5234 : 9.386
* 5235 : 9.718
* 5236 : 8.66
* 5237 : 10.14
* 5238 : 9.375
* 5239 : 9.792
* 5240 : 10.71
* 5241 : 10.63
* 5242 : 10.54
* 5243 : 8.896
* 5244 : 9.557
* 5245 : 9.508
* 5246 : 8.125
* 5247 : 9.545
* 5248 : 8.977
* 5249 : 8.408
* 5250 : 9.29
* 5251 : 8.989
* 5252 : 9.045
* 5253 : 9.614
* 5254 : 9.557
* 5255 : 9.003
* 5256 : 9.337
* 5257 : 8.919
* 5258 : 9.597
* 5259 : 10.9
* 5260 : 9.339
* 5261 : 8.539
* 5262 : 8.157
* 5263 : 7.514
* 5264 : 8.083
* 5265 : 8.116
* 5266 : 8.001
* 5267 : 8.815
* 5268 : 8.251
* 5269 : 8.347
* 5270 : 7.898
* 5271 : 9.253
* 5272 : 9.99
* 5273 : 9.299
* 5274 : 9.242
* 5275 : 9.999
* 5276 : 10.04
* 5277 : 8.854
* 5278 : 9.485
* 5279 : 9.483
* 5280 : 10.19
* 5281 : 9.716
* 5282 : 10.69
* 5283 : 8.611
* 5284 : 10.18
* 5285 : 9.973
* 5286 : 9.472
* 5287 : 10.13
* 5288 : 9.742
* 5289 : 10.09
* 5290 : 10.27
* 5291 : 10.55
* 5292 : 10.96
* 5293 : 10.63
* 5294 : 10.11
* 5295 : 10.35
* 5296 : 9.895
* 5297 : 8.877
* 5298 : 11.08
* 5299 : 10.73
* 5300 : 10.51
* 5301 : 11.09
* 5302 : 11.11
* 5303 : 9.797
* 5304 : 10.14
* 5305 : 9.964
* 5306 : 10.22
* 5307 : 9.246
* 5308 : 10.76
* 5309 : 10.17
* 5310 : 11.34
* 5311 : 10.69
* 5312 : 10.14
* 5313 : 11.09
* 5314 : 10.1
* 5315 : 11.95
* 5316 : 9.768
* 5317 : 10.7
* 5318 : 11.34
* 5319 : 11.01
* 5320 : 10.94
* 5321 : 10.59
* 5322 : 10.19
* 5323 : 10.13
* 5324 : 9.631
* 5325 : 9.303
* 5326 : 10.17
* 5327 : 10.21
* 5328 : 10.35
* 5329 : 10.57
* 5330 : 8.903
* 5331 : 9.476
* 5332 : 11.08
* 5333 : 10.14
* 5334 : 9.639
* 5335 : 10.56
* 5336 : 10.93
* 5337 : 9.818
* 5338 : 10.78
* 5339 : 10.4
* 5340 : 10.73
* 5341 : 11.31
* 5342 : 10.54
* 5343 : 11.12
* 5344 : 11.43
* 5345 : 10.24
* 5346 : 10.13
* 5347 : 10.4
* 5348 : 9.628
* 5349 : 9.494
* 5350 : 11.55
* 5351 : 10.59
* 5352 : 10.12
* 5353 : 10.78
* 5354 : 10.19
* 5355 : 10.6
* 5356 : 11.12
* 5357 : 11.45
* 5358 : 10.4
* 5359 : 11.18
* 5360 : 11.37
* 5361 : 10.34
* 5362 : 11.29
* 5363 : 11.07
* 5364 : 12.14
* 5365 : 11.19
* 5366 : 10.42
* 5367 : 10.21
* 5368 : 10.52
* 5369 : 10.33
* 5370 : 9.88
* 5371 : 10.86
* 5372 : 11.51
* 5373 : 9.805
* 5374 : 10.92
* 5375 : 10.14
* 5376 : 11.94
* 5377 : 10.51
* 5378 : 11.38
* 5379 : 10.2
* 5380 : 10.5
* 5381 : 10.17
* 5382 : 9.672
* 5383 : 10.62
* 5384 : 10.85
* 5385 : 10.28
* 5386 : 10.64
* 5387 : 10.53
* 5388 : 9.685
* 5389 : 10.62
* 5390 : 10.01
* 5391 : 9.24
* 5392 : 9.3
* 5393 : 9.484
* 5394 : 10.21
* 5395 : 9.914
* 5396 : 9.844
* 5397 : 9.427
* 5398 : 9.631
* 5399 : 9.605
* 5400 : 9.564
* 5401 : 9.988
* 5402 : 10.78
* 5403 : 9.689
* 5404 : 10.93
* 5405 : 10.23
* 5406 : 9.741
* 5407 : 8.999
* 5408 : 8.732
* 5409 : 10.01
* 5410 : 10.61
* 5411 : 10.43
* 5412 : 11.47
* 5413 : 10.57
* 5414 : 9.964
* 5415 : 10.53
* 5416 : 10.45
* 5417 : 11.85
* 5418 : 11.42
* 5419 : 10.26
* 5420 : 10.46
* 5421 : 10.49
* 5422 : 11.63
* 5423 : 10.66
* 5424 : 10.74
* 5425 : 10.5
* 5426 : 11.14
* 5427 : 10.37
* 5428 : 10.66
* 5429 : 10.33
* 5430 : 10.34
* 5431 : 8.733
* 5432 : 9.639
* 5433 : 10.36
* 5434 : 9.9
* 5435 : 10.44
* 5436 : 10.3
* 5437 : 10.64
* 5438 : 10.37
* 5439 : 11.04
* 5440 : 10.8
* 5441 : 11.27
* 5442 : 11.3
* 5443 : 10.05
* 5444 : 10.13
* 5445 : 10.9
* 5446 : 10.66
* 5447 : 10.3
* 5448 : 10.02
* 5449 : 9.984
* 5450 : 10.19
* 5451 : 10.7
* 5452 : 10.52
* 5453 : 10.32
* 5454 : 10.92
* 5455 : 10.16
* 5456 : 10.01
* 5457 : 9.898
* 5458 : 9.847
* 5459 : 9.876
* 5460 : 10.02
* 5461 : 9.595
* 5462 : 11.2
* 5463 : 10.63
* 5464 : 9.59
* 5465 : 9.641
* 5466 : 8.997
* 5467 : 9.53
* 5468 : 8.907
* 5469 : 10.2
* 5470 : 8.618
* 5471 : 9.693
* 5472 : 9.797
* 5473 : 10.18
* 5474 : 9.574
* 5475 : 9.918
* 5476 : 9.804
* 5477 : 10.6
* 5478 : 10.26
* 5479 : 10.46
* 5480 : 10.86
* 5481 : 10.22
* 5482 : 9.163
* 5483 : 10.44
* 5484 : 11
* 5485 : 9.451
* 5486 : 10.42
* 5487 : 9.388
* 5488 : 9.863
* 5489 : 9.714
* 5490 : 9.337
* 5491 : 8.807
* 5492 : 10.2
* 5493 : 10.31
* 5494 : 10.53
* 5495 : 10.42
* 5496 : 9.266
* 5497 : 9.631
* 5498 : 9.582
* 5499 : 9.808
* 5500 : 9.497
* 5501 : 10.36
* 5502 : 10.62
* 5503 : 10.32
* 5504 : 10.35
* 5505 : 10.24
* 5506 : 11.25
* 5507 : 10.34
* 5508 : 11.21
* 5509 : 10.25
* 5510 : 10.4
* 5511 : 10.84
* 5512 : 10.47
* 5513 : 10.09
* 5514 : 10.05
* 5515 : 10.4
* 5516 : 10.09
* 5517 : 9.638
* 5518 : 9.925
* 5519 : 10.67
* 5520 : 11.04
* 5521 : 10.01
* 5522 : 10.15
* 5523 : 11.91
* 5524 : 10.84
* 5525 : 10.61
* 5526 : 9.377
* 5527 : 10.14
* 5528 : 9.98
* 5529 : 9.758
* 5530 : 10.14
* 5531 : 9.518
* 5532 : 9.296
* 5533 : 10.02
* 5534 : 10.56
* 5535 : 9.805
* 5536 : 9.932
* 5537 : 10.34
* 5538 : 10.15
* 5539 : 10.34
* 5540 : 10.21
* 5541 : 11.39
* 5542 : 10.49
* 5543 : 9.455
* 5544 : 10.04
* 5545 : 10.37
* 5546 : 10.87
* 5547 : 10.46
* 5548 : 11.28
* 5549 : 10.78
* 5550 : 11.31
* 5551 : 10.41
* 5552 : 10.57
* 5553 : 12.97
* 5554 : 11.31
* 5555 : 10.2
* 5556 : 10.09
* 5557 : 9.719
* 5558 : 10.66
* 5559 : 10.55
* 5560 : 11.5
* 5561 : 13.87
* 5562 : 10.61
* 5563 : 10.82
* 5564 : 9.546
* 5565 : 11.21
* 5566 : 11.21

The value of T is 1.2 Ang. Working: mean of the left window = 10.7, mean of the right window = 10.4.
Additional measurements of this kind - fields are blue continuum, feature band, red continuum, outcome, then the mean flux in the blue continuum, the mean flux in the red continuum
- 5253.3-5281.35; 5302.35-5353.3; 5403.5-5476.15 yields -4.9 Ang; 9.07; 10.3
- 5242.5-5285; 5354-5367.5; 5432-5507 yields -1.9 Ang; 9.14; 10.1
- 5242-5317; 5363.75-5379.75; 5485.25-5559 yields -1.3 Ang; 9.67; 10.3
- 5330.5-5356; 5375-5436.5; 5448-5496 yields -0.2 Ang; 10.5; 9.99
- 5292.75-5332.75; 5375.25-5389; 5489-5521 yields -0.3 Ang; 10.4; 10.2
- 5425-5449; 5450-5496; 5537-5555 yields 2.3 Ang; 10.4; 10.7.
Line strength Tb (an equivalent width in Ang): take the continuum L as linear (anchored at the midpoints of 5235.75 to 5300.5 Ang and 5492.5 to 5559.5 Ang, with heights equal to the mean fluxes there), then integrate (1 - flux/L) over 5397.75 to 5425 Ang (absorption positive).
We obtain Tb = -1.1 Ang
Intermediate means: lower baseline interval 9.49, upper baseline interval 10.4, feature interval 10.4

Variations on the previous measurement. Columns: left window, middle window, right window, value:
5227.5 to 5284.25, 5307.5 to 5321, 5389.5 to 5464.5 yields -1.6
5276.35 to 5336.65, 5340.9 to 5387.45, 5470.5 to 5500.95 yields -2.4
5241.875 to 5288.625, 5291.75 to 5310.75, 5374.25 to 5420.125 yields -1.7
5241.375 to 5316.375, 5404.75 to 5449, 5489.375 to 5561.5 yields -1.5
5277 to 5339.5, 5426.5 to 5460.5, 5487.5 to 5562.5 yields 0.0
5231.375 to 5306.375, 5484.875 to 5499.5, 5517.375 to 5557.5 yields 0.7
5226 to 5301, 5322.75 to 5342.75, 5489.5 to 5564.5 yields -1.1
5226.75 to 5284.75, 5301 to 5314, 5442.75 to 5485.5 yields -1.3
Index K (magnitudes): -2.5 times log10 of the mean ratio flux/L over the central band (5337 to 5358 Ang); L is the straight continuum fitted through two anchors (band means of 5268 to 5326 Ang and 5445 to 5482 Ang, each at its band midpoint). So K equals -0.06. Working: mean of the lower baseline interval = 10.1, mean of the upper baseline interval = 10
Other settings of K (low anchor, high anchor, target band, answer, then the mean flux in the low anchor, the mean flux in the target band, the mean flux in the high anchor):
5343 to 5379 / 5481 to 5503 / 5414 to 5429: -0.042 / 10.7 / 10.8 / 9.91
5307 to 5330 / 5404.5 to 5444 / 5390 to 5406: 0.063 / 10.4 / 9.86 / 10.4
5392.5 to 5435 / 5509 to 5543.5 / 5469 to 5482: 0.029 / 10.2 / 9.97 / 10.2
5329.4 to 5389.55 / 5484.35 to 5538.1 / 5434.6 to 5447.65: -0.030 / 10.6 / 10.6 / 10.1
